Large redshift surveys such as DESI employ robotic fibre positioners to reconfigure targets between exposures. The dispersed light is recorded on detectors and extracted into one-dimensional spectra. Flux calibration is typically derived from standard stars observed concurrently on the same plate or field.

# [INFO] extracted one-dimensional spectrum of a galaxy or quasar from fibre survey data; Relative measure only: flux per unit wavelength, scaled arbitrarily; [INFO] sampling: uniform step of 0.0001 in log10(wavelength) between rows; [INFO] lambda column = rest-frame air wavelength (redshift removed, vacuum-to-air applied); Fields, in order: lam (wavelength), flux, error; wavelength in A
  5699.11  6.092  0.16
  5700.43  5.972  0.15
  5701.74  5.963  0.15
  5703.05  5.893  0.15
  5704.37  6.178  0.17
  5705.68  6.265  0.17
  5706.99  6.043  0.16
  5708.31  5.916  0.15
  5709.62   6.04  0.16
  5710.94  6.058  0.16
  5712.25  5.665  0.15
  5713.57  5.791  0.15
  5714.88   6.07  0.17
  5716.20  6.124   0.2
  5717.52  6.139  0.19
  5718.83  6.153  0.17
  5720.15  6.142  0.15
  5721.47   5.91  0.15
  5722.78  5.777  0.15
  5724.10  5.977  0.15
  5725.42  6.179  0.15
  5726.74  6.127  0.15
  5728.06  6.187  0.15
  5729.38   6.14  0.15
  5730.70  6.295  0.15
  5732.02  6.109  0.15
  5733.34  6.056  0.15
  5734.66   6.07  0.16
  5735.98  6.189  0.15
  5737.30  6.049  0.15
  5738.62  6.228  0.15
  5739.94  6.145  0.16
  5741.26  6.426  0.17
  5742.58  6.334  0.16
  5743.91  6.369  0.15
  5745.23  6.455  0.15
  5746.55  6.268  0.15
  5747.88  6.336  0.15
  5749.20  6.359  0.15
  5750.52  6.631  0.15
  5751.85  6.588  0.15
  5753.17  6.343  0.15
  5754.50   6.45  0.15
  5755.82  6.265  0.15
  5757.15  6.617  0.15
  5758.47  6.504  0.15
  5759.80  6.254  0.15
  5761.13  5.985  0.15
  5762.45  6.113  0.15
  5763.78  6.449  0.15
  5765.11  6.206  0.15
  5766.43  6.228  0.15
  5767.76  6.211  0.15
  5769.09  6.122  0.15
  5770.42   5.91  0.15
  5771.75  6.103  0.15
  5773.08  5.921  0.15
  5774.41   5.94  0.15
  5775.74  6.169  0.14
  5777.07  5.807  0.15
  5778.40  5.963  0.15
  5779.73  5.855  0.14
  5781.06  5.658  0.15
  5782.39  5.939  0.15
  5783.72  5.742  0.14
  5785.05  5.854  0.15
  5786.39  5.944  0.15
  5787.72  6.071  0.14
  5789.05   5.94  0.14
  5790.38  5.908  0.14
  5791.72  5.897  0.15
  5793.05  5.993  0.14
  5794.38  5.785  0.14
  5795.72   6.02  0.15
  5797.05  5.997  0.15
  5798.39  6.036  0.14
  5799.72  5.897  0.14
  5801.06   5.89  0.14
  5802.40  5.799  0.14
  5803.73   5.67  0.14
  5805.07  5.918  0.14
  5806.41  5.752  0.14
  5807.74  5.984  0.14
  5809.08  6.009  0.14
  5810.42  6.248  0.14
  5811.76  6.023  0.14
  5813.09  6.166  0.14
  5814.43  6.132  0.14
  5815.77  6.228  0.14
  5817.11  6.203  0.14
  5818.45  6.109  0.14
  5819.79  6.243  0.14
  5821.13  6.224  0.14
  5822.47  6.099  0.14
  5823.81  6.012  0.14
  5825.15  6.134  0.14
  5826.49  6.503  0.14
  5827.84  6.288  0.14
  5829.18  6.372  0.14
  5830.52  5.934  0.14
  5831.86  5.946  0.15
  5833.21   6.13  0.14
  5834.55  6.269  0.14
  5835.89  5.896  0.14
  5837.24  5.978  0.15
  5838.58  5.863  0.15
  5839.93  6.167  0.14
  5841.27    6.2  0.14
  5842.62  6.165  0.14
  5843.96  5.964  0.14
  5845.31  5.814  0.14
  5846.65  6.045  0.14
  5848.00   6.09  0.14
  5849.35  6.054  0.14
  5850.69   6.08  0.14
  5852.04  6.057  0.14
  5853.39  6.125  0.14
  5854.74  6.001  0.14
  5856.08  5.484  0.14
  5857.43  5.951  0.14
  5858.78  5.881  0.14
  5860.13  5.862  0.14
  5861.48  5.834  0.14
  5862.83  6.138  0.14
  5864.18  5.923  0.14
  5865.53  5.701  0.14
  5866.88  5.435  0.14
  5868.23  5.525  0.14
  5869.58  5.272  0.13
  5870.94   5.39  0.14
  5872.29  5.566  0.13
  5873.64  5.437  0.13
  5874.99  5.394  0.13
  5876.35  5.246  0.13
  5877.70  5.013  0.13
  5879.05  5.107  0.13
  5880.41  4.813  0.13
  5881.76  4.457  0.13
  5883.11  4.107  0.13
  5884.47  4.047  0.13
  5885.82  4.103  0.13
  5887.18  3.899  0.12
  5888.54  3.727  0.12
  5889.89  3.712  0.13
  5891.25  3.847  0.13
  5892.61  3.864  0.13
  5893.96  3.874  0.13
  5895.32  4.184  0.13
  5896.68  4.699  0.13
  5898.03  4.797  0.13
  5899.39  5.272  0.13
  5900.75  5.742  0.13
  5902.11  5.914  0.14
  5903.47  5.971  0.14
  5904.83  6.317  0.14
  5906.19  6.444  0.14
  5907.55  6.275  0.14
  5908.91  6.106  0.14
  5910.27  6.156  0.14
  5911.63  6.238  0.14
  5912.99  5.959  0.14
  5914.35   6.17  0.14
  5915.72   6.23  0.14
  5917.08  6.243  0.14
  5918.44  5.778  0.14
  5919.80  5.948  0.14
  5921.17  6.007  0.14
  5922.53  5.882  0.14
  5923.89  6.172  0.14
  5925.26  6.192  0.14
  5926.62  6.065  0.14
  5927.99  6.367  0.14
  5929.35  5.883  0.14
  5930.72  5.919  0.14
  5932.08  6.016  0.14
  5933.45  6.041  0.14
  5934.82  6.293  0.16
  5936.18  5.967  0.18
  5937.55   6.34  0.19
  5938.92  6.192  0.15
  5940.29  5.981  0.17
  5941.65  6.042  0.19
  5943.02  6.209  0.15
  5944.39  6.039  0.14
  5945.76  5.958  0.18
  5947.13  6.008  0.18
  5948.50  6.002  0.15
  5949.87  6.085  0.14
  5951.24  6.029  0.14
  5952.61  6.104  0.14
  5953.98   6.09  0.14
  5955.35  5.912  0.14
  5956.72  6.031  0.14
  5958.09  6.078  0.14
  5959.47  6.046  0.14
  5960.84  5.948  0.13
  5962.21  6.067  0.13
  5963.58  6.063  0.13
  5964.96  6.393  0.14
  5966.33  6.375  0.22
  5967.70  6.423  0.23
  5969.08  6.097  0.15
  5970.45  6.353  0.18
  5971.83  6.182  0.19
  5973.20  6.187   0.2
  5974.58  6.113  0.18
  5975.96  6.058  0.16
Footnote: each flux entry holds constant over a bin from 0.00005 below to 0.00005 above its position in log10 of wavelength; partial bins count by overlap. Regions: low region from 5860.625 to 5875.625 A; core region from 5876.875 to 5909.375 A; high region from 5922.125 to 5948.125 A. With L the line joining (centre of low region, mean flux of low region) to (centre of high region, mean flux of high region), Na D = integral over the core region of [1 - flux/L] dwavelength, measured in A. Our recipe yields 5.3 A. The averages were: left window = 5.61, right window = 6.08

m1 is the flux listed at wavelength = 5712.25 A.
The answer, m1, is 5.665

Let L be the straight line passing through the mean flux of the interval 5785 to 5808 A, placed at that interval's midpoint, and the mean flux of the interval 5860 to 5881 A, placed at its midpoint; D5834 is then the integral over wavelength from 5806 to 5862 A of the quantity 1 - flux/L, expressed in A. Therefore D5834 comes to -3.7 A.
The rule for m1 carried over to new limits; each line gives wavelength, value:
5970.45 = 6.353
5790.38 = 5.908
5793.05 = 5.993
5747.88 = 6.336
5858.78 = 5.881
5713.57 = 5.791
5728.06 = 6.187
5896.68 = 4.699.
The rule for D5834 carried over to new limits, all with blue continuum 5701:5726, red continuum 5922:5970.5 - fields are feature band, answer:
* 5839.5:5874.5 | 1.3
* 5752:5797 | -0.2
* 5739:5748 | -0.5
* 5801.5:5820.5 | 0.1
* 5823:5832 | -0.2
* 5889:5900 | 3.3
